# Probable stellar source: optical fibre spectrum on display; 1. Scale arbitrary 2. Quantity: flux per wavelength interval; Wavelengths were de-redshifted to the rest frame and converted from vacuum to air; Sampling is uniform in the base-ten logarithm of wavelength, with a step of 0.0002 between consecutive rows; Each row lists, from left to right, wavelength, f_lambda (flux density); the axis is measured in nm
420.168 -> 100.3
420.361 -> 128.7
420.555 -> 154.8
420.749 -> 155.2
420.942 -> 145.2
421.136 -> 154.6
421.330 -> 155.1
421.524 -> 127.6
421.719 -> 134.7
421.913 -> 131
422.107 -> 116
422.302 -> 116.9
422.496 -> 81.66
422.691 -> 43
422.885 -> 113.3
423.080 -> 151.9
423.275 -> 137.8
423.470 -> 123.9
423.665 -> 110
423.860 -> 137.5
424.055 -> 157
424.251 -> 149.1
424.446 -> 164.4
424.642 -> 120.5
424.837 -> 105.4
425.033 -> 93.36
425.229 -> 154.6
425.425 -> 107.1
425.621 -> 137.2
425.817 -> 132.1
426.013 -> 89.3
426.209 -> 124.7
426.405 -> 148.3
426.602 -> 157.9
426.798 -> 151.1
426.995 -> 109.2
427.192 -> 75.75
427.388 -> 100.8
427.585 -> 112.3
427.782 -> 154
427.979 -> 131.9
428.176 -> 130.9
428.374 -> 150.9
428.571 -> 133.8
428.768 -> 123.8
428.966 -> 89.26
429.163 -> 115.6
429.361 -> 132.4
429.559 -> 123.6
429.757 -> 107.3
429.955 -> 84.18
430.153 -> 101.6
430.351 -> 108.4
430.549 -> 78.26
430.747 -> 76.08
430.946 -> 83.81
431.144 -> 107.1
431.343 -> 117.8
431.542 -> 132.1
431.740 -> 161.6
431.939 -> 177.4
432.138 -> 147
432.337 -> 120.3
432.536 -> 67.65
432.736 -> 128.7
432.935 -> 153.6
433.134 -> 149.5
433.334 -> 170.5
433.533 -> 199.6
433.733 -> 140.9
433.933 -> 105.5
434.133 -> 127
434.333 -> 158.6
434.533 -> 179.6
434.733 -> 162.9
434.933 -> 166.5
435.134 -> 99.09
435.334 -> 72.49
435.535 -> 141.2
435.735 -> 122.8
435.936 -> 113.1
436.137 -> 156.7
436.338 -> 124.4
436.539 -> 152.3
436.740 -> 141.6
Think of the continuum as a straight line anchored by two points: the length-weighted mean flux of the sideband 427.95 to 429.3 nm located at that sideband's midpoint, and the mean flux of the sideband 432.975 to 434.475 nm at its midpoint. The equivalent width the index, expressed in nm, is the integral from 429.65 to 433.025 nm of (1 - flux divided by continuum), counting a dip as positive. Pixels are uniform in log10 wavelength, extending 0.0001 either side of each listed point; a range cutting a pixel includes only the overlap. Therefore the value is 0.60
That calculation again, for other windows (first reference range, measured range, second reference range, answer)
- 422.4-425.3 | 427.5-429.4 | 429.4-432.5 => -0.162 nm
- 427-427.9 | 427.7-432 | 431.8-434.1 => 0.184 nm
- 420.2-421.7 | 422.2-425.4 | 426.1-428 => 0.305 nm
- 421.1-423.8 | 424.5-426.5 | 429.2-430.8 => -0.155 nm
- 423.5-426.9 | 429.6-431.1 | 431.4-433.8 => 0.509 nm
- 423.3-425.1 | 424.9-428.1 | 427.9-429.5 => 0.108 nm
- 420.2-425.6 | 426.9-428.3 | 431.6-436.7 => 0.170 nm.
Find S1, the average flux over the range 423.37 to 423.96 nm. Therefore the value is 124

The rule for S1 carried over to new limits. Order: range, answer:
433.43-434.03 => 149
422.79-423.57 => 132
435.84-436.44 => 132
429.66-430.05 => 95.8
